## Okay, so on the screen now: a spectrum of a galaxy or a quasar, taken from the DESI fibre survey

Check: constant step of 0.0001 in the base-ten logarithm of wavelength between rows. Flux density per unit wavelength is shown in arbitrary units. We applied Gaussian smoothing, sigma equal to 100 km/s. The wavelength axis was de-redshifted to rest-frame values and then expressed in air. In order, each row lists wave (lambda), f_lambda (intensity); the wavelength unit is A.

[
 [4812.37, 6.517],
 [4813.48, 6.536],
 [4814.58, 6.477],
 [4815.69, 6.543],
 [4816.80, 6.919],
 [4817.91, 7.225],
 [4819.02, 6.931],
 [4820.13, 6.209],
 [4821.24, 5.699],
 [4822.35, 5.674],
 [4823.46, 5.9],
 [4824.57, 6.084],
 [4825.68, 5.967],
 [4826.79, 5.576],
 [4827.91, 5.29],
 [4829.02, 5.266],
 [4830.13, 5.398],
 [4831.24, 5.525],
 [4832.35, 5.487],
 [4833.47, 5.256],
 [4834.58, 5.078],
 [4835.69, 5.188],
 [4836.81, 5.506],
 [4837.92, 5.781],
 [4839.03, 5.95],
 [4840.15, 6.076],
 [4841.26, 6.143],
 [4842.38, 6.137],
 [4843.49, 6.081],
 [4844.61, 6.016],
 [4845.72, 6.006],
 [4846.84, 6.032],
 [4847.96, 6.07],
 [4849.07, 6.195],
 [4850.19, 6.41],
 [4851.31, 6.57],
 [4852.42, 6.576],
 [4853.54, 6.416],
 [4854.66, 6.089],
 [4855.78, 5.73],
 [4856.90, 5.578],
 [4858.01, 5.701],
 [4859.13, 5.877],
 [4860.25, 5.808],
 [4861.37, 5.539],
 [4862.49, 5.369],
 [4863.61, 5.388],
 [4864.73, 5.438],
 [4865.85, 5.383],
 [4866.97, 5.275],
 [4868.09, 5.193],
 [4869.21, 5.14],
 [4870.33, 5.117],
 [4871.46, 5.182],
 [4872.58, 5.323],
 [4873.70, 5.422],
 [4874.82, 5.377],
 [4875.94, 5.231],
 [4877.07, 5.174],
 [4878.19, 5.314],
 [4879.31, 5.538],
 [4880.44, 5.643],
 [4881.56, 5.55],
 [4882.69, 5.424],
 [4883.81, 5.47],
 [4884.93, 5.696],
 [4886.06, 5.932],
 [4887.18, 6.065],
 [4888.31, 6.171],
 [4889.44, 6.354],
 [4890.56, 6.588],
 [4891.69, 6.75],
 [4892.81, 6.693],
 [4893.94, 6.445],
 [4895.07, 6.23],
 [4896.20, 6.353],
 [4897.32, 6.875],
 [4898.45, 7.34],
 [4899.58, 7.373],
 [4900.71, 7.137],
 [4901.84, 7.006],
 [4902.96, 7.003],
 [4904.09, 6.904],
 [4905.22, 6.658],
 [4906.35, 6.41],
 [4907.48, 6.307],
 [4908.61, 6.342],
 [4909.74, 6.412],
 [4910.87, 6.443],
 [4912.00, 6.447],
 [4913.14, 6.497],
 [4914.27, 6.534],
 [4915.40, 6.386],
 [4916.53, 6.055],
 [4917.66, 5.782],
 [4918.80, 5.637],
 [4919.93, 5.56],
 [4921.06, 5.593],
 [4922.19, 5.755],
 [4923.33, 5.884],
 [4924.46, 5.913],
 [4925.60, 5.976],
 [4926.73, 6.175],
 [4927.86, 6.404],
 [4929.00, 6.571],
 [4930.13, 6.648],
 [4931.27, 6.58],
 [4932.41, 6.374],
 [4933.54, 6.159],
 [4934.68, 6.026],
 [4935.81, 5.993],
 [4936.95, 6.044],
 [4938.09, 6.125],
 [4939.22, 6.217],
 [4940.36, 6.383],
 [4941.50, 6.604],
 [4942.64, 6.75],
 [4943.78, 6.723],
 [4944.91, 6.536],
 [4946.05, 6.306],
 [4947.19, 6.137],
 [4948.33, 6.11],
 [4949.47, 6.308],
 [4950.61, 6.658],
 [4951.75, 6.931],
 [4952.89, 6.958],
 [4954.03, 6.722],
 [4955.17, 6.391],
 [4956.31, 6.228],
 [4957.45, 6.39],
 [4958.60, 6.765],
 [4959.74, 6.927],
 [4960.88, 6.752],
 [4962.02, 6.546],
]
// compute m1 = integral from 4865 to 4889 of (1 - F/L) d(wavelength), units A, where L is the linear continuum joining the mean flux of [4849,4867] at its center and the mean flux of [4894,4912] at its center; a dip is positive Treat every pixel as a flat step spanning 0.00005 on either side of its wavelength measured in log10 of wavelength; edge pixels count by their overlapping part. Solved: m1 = 2.9 A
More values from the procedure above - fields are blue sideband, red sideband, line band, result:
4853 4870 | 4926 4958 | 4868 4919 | -1.7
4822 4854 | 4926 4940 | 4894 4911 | -1.6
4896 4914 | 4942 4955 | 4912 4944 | 2.1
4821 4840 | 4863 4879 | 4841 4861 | -2.4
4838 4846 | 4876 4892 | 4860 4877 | 1.6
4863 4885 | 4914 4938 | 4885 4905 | -3.5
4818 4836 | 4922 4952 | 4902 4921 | -0.5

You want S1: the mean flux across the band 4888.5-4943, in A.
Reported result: 6.39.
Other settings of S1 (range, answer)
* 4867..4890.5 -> 5.53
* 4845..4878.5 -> 5.67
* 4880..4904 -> 6.4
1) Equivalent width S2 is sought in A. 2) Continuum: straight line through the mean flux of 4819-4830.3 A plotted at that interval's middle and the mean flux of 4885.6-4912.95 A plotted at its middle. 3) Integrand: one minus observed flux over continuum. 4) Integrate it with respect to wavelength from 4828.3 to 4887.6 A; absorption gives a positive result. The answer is 4.6 A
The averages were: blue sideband 5.78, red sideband 6.59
